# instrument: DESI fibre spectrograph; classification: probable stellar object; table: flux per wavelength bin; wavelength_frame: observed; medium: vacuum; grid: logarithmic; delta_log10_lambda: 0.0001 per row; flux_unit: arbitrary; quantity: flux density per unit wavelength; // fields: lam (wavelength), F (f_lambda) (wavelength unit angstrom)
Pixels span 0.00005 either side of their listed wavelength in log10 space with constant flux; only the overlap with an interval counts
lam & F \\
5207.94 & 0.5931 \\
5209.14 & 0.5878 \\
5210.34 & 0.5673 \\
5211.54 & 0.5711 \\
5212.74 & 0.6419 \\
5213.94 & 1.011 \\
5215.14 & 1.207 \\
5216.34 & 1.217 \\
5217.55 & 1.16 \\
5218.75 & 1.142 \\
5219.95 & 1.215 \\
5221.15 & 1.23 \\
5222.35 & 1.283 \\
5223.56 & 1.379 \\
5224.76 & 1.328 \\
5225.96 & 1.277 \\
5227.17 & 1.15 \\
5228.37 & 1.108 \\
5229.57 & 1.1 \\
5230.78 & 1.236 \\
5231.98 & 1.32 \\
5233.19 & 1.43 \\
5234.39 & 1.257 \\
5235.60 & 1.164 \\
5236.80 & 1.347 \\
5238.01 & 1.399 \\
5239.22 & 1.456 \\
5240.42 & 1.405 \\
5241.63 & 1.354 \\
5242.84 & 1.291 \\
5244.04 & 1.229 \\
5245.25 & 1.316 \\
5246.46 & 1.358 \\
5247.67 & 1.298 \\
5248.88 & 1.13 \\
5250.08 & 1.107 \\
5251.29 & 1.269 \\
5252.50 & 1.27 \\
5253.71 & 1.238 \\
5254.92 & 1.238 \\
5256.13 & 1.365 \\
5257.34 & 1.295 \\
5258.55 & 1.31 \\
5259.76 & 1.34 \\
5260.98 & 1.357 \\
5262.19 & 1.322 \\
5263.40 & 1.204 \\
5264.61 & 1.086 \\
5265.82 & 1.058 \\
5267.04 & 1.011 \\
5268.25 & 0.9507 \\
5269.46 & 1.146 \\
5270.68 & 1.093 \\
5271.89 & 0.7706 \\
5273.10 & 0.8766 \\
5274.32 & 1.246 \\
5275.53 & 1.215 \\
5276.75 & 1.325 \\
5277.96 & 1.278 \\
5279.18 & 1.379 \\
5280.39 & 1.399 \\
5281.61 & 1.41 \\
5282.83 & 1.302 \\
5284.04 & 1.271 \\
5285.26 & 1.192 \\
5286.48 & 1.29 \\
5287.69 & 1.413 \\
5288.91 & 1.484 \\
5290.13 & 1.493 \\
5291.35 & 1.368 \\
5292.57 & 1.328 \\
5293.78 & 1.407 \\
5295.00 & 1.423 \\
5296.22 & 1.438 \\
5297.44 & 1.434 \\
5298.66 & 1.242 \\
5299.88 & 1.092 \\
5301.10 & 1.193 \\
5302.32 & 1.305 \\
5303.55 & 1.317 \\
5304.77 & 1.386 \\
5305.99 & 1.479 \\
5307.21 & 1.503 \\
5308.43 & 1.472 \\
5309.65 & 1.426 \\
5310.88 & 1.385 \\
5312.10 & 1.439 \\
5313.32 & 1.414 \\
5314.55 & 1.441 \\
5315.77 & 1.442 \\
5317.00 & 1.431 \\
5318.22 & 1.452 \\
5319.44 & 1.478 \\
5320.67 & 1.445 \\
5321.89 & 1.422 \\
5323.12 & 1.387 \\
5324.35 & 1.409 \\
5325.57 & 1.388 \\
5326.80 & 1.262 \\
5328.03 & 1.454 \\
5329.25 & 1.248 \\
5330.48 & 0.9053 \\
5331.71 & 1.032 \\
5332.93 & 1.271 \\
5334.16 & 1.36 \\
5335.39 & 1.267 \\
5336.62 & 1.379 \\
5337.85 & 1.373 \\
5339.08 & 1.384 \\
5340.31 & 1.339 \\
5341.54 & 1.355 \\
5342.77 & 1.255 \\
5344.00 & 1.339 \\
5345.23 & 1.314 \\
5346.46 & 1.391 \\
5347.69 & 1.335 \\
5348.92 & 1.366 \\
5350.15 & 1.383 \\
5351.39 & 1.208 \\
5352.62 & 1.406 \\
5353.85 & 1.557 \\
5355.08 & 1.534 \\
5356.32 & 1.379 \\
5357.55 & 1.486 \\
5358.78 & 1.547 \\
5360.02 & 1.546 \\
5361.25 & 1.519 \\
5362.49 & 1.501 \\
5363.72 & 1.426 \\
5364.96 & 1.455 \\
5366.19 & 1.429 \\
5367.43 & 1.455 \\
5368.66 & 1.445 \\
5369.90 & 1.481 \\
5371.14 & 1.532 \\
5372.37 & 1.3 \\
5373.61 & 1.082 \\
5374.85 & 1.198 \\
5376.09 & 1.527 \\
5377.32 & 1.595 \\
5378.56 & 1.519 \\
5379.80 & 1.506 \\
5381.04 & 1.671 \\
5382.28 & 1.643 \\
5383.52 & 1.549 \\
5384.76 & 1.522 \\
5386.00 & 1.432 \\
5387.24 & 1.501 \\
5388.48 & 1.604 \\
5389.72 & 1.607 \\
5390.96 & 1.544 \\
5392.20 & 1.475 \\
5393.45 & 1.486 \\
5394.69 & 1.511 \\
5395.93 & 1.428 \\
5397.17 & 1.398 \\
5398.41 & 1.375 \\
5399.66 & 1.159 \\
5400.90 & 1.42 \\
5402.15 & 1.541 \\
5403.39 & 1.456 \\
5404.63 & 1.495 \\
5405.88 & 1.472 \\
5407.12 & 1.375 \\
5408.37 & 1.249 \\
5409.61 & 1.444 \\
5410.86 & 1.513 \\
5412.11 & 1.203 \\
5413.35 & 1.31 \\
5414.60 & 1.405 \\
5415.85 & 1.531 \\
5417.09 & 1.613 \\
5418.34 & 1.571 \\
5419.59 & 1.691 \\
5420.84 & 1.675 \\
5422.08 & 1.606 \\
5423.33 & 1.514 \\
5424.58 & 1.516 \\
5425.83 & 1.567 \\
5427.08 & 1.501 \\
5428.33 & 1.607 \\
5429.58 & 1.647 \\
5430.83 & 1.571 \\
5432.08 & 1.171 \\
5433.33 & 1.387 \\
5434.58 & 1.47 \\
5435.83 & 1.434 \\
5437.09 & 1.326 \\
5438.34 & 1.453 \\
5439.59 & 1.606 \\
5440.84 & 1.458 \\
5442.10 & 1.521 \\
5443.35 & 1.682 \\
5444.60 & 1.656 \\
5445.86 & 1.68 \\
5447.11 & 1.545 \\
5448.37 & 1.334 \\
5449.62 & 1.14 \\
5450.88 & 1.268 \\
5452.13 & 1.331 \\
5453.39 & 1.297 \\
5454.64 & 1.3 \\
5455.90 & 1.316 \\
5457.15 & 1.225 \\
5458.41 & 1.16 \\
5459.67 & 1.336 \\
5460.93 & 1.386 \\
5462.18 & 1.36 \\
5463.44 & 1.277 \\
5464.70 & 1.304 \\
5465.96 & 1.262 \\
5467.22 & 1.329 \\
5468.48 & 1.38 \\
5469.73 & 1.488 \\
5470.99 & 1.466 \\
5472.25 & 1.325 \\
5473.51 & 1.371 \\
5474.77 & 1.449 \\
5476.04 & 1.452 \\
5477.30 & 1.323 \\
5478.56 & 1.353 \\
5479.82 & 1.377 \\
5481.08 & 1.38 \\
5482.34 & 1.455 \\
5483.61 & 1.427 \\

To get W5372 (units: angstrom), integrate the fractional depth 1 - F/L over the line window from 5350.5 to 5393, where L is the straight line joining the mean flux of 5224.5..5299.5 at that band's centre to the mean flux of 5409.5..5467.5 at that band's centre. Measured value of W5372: -3.2 angstrom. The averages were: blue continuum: 1.27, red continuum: 1.44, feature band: 1.48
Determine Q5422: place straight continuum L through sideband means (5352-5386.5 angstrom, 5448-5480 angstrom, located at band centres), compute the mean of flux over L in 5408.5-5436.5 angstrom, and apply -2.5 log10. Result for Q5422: -0.08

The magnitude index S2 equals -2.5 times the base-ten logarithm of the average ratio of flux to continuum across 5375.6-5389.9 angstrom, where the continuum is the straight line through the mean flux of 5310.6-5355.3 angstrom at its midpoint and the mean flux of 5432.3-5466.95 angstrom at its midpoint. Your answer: -0.139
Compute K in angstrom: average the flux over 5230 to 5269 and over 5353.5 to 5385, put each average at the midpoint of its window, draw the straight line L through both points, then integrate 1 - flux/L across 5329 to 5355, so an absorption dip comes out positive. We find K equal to 2.08 angstrom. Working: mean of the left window 1.26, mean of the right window 1.48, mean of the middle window 1.31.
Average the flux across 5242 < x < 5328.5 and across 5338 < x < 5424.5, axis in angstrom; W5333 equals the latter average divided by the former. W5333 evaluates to 1.1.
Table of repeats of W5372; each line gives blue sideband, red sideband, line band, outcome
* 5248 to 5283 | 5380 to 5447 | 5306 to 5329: -2.0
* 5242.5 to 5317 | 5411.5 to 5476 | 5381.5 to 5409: -1.5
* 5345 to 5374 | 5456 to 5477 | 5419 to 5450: -3.2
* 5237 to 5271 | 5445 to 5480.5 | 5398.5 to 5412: -0.8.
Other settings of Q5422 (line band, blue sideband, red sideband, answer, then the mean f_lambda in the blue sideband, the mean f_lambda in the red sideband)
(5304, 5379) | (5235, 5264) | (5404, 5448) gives 0.01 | 1.29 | 1.5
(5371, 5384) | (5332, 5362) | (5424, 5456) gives -0.04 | 1.38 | 1.46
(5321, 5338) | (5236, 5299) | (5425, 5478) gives 0.02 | 1.27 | 1.41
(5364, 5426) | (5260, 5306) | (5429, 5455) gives -0.06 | 1.26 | 1.44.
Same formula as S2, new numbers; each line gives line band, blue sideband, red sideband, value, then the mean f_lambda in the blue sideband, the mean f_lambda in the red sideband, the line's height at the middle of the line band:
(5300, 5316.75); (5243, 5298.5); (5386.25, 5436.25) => -0.06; 1.26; 1.48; 1.32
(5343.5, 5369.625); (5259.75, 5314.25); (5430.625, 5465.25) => -0.08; 1.29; 1.39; 1.33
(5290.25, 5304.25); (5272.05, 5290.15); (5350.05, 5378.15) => -0.01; 1.29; 1.44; 1.31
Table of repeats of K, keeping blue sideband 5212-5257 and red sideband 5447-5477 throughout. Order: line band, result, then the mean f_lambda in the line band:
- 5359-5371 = -1.7 angstrom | 1.48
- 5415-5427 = -2.4 angstrom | 1.58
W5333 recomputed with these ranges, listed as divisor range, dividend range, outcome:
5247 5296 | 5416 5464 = 1.16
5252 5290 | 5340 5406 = 1.17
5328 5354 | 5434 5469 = 1.06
